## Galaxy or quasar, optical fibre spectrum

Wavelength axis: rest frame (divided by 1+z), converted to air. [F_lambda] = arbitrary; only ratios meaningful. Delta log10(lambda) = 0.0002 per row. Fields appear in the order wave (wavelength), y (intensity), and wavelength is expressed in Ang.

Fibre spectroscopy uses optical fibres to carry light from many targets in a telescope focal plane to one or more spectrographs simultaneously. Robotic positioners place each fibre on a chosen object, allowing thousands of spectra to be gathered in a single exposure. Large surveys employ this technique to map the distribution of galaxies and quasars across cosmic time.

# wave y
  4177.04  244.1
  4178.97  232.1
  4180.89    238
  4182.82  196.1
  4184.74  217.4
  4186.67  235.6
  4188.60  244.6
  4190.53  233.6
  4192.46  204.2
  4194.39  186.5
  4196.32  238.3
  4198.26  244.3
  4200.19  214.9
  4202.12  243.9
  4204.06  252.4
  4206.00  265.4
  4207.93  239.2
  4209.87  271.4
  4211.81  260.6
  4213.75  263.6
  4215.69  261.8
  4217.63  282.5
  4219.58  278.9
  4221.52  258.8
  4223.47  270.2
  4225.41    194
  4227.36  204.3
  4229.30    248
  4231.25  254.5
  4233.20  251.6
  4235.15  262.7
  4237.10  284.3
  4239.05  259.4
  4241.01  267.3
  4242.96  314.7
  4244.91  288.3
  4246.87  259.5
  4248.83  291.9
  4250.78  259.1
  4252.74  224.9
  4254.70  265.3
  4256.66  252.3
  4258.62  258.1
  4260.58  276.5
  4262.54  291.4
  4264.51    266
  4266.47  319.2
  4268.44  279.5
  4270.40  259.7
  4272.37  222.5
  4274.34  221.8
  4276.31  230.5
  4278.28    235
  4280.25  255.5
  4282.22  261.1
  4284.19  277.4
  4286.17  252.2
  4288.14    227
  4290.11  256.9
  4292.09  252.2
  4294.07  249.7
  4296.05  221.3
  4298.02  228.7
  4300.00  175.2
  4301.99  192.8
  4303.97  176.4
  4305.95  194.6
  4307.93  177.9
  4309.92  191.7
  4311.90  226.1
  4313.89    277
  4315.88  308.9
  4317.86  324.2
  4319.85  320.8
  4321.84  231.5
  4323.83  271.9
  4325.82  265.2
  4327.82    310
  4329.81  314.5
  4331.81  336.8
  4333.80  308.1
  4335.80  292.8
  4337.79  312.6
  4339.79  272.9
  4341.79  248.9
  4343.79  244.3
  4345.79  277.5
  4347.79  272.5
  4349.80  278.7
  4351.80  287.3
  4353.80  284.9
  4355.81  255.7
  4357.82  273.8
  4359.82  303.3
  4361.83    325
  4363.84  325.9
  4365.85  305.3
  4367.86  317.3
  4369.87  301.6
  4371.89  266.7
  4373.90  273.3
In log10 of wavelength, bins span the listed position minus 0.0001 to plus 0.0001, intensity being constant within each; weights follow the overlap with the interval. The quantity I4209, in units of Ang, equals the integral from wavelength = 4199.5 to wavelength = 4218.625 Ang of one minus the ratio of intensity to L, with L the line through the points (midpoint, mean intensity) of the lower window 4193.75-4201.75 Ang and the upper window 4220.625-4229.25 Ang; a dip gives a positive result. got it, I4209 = -2.4 Ang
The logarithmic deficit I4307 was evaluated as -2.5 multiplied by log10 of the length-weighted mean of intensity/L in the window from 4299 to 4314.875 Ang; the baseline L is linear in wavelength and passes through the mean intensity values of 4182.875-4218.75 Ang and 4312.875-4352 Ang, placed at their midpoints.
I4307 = 0.35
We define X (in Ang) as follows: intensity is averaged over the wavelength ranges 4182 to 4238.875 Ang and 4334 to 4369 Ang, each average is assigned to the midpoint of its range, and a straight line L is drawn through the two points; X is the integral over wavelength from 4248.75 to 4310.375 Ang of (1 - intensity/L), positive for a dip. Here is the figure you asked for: 5.37 Ang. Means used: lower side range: 244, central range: 242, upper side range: 288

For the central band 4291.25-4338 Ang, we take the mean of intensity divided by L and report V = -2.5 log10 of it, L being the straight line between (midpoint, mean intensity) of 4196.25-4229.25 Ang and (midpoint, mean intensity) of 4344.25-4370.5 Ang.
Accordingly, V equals 0.10 mag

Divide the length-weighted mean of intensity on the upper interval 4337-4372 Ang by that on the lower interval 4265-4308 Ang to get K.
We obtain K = 1.21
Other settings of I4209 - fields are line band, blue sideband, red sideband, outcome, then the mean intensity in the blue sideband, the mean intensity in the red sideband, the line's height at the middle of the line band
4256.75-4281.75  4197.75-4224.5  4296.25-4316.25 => -3.2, 258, 212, 230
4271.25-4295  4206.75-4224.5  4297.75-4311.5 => -4.2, 265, 191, 209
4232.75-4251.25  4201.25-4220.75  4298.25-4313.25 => -2.7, 262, 195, 240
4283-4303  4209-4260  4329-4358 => 2.9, 261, 284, 273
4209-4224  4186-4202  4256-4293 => -2.1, 226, 258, 235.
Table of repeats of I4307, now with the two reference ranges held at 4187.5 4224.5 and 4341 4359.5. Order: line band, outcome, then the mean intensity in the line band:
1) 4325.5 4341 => -0.13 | 302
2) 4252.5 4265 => -0.03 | 264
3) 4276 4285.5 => 0.03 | 253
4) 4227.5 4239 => -0.02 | 256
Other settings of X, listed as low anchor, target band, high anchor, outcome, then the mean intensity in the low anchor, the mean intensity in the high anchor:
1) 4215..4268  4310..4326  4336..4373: 0.32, 265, 287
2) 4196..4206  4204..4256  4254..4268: -0.58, 241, 276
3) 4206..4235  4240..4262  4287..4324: -1.95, 254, 236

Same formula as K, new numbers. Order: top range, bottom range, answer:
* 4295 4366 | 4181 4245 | 1.08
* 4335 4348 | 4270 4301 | 1.15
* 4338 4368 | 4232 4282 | 1.08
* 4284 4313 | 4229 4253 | 0.81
